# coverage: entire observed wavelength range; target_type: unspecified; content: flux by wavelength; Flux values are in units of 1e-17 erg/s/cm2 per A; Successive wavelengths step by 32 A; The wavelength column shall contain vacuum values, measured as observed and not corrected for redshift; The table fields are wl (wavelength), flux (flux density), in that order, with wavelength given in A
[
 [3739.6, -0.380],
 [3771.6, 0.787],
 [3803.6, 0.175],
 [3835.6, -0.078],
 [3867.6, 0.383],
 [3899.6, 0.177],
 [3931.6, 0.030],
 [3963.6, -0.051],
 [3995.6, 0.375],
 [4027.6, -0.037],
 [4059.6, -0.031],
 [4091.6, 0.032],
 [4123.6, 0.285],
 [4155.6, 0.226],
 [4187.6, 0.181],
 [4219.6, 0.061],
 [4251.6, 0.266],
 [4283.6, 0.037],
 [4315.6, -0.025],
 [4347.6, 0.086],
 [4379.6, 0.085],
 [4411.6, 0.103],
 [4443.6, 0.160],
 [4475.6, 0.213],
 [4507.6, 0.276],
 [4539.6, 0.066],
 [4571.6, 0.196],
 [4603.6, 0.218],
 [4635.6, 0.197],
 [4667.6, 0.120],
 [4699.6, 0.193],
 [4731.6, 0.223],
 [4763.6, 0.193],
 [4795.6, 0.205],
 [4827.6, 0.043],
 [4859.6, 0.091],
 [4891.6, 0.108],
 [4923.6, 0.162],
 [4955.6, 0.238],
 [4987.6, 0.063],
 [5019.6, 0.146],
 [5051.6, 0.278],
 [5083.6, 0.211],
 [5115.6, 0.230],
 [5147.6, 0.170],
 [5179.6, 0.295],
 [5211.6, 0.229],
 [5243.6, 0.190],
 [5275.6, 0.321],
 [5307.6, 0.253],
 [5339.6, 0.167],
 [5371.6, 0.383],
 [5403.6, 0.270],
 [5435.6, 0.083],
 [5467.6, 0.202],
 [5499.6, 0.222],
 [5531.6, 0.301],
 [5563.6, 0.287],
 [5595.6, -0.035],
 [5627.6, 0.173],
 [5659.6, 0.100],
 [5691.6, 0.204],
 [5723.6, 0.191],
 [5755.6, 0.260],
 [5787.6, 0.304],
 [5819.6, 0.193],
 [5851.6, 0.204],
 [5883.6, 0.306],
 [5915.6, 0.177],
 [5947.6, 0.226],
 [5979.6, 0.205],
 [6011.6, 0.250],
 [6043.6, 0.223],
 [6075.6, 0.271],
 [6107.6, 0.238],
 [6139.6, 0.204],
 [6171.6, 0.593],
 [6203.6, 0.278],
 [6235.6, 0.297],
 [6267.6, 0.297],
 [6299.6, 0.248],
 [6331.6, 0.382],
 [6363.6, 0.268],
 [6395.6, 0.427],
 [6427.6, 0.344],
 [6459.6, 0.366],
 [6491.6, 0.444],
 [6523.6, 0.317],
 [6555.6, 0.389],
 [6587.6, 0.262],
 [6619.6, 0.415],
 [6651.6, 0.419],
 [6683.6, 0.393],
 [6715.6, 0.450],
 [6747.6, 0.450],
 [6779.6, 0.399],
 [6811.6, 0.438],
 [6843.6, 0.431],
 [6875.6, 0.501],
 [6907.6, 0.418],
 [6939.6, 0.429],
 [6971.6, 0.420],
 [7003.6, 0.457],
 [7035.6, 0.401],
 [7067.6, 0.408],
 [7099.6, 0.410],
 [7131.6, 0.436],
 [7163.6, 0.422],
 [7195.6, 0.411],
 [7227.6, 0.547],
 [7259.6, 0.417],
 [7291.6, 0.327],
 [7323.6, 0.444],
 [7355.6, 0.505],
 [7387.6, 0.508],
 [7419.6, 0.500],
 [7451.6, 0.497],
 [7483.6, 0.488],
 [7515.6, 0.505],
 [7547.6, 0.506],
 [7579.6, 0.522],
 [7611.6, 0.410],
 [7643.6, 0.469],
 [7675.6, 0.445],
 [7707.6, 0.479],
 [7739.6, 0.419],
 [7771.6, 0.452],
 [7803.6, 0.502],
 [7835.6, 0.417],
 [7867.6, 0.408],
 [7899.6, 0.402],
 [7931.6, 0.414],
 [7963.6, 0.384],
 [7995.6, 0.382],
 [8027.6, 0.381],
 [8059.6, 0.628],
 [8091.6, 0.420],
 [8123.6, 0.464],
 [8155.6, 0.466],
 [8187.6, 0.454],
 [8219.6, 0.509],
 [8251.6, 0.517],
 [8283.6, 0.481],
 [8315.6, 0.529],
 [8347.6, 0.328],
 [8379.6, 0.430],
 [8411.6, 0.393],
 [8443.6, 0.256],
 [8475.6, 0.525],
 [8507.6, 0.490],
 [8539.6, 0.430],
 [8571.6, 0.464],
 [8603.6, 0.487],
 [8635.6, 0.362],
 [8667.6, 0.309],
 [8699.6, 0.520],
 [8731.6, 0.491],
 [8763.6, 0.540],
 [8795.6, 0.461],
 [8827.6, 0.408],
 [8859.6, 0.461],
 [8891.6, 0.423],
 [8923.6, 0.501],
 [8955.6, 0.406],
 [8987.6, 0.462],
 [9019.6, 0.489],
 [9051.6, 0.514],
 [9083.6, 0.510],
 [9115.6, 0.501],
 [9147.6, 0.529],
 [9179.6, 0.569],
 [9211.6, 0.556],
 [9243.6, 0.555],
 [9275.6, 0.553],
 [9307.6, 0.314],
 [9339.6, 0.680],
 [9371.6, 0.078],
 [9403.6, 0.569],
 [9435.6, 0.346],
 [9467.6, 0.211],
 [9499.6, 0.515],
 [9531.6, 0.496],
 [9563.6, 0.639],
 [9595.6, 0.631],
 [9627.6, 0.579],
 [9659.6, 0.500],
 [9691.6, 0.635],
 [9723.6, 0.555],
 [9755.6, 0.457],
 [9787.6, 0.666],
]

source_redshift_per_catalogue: 0.658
